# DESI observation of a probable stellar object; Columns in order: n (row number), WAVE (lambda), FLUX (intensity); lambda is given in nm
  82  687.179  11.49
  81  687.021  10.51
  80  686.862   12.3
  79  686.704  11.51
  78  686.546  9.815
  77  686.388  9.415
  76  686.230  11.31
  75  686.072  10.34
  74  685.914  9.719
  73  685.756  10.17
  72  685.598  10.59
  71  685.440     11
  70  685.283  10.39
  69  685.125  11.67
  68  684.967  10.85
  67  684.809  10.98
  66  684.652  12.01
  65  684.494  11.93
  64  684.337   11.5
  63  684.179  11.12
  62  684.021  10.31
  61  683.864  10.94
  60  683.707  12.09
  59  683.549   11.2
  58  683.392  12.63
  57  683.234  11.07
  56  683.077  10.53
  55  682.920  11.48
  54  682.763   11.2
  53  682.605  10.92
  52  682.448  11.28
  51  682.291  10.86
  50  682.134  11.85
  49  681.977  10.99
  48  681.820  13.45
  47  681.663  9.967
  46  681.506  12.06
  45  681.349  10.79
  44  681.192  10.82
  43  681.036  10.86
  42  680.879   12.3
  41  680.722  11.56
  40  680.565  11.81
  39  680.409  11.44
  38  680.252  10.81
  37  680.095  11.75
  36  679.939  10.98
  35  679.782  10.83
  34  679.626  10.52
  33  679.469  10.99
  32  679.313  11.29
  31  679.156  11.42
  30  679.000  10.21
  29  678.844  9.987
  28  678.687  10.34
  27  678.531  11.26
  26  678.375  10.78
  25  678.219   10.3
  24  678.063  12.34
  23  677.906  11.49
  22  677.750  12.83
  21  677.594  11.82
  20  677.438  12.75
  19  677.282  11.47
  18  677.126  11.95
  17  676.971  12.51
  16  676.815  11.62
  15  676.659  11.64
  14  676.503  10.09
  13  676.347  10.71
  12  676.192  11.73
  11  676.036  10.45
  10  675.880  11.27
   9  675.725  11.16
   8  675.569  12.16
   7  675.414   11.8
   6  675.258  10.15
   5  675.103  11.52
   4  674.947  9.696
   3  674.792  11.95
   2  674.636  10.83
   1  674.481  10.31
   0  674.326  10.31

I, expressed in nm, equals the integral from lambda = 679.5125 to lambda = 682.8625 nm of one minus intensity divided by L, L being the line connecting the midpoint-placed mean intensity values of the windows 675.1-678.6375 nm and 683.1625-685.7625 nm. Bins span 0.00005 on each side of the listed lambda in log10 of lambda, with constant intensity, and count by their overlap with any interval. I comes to 0.01 nm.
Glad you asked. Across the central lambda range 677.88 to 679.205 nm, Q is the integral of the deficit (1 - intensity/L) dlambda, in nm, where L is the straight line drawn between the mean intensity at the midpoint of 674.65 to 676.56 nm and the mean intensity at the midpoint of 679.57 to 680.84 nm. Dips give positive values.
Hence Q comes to 0.04 nm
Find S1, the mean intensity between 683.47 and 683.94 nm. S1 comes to 11.4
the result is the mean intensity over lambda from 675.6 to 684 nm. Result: 11.3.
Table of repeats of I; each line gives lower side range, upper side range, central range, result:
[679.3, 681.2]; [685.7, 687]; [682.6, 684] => -0.05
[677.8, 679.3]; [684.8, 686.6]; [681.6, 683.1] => -0.08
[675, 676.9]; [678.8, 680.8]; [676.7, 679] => -0.08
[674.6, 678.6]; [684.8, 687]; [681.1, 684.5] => -0.11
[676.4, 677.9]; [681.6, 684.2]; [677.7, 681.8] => 0.15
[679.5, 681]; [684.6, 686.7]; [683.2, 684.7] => -0.09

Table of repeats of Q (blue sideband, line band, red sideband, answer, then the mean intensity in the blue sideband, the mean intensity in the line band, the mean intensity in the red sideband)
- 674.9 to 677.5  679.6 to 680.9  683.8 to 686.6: -0.03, 11.3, 11.3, 10.8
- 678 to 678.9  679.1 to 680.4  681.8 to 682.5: 0.00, 10.8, 11.1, 11.6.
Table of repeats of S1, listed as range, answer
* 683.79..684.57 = 11.2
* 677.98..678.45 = 11.1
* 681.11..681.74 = 10.9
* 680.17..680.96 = 11.6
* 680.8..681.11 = 11.6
